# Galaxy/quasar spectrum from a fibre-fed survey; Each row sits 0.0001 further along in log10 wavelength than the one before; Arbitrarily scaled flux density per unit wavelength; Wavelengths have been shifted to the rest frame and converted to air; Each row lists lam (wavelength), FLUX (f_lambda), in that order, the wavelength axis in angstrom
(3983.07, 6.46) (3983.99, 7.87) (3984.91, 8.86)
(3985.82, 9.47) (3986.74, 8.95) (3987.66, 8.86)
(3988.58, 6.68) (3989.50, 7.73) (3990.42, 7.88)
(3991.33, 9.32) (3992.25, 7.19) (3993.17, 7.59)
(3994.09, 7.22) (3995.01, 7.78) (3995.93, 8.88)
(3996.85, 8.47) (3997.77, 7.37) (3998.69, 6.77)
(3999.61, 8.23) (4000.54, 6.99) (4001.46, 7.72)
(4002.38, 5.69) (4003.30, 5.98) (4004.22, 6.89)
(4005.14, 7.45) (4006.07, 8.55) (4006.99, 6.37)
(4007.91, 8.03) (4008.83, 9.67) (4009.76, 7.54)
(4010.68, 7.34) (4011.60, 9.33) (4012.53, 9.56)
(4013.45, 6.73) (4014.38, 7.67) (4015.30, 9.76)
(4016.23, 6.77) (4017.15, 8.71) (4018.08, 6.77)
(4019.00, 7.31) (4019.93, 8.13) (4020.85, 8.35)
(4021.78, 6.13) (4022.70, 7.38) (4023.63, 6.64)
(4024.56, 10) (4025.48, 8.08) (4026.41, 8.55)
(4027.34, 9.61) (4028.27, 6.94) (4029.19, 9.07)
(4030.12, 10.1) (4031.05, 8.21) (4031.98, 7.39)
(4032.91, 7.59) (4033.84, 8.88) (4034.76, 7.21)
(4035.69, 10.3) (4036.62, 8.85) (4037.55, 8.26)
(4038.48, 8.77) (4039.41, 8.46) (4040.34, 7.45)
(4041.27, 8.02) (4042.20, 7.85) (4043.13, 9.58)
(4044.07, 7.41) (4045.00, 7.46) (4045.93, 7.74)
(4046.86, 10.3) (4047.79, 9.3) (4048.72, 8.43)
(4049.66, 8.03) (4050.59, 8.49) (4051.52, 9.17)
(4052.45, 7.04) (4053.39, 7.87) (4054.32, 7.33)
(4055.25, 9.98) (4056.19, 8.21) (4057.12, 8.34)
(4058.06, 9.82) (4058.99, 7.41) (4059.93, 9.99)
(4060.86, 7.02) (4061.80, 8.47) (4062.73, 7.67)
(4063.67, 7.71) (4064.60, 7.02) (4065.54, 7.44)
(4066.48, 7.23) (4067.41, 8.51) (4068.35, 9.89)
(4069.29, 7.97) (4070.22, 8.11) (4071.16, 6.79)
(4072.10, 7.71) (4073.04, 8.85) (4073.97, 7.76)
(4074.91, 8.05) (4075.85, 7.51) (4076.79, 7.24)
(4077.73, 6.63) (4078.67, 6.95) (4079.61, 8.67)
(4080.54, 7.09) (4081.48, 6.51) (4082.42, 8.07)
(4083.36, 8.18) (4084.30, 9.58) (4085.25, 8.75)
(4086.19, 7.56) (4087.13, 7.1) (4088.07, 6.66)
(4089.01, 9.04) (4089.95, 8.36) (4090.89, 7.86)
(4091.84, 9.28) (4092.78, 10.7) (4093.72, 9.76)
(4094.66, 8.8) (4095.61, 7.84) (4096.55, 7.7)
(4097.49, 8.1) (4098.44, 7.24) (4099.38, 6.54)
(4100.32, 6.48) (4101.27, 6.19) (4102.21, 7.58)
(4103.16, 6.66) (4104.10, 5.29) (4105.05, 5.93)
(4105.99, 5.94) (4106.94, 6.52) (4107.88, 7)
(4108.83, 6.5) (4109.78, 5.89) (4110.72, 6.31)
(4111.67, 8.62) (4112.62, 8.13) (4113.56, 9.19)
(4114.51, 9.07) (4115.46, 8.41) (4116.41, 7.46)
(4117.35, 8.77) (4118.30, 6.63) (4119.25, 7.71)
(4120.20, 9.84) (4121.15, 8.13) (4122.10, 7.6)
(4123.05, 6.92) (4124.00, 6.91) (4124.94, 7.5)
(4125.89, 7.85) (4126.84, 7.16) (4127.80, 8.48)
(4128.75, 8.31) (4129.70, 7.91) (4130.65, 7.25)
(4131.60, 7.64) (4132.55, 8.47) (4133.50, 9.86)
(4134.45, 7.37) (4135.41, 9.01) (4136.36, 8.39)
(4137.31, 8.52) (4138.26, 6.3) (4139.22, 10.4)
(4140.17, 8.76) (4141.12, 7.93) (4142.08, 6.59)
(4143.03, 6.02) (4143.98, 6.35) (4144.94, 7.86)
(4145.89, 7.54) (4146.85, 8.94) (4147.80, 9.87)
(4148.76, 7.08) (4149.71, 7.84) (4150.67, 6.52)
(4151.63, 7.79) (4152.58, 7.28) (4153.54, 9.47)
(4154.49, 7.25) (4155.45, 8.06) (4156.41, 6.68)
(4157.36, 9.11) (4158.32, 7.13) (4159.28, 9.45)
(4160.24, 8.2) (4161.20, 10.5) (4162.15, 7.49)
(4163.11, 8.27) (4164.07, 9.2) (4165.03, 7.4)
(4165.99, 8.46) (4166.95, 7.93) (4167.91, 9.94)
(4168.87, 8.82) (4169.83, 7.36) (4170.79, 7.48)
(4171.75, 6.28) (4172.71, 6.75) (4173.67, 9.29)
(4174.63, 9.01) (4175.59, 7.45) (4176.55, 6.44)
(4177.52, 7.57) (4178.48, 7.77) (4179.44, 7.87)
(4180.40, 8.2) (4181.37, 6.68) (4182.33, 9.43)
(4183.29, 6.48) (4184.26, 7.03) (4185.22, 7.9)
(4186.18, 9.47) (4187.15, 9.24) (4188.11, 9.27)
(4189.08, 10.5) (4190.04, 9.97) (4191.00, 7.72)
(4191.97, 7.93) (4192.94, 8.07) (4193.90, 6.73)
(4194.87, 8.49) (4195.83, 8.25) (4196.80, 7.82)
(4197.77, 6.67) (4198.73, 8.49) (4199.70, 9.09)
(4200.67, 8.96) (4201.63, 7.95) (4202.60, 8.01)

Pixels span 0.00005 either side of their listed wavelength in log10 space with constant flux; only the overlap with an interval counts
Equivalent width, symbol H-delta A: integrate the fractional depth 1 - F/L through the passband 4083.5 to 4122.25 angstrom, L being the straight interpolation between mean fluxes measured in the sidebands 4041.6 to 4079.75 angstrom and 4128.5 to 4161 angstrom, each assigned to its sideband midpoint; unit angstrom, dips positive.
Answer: 1.6 angstrom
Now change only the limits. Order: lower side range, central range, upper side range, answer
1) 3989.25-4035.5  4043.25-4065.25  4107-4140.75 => -1.1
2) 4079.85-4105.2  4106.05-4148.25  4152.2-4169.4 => 1.2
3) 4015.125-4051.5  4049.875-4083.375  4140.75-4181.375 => 0.9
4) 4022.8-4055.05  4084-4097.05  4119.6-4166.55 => -0.5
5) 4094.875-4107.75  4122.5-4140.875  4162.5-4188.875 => -1.8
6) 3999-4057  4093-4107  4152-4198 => 1.6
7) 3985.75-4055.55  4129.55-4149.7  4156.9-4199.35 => 0.4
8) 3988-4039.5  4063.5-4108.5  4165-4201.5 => 2.0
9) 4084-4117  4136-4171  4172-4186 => -1.7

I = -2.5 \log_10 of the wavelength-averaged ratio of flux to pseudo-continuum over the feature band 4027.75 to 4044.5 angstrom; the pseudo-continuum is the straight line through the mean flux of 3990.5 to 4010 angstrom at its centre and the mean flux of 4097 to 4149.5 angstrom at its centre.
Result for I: -0.10 mag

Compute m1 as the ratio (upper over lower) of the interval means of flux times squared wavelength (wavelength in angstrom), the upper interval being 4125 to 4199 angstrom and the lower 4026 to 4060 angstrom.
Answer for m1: 1.01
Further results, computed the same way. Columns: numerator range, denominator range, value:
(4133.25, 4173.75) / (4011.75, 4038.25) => 1.04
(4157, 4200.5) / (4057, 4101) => 1.08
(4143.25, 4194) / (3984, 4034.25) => 1.10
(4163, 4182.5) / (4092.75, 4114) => 1.13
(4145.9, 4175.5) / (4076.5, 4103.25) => 1.07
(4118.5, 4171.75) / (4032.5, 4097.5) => 1.02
